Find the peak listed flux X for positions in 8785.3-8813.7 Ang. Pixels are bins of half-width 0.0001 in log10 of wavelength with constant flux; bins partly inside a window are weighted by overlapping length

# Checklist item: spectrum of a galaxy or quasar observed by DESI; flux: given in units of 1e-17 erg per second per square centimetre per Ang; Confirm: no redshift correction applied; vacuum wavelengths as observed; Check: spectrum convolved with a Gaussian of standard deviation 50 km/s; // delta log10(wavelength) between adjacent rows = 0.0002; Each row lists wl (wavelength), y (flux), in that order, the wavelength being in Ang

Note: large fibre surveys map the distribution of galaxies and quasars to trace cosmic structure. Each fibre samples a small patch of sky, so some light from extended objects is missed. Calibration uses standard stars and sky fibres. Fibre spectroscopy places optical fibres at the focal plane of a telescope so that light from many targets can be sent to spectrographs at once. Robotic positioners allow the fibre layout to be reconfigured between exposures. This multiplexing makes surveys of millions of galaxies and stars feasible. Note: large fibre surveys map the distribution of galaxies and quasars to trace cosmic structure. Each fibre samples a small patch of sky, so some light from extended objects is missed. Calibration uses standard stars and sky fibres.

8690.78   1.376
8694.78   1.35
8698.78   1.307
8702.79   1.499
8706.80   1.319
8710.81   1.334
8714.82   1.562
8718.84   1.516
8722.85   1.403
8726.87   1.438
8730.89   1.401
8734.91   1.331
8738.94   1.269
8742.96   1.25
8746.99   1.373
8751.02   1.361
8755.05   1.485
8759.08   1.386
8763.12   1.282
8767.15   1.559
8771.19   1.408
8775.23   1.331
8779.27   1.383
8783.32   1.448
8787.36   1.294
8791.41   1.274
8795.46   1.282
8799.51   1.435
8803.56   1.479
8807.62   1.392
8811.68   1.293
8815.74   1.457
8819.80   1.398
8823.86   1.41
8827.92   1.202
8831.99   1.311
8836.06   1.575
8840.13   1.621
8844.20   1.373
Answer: 1.479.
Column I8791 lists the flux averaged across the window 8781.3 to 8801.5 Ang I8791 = 1.35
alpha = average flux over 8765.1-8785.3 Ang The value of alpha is 1.43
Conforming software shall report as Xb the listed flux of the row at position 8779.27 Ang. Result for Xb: 1.383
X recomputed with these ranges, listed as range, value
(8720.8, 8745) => 1.438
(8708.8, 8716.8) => 1.562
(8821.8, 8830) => 1.41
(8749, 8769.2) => 1.559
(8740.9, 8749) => 1.373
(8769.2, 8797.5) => 1.448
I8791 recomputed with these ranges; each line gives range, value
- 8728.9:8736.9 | 1.37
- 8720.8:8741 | 1.37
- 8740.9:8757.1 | 1.37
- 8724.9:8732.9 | 1.42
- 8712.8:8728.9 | 1.48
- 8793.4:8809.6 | 1.4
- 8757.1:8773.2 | 1.41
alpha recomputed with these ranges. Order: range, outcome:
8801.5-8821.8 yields 1.4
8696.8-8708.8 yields 1.37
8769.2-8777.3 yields 1.37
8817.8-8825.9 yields 1.4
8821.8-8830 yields 1.31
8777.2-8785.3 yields 1.41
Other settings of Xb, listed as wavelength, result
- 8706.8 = 1.319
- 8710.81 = 1.334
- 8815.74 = 1.457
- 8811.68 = 1.293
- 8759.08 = 1.386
